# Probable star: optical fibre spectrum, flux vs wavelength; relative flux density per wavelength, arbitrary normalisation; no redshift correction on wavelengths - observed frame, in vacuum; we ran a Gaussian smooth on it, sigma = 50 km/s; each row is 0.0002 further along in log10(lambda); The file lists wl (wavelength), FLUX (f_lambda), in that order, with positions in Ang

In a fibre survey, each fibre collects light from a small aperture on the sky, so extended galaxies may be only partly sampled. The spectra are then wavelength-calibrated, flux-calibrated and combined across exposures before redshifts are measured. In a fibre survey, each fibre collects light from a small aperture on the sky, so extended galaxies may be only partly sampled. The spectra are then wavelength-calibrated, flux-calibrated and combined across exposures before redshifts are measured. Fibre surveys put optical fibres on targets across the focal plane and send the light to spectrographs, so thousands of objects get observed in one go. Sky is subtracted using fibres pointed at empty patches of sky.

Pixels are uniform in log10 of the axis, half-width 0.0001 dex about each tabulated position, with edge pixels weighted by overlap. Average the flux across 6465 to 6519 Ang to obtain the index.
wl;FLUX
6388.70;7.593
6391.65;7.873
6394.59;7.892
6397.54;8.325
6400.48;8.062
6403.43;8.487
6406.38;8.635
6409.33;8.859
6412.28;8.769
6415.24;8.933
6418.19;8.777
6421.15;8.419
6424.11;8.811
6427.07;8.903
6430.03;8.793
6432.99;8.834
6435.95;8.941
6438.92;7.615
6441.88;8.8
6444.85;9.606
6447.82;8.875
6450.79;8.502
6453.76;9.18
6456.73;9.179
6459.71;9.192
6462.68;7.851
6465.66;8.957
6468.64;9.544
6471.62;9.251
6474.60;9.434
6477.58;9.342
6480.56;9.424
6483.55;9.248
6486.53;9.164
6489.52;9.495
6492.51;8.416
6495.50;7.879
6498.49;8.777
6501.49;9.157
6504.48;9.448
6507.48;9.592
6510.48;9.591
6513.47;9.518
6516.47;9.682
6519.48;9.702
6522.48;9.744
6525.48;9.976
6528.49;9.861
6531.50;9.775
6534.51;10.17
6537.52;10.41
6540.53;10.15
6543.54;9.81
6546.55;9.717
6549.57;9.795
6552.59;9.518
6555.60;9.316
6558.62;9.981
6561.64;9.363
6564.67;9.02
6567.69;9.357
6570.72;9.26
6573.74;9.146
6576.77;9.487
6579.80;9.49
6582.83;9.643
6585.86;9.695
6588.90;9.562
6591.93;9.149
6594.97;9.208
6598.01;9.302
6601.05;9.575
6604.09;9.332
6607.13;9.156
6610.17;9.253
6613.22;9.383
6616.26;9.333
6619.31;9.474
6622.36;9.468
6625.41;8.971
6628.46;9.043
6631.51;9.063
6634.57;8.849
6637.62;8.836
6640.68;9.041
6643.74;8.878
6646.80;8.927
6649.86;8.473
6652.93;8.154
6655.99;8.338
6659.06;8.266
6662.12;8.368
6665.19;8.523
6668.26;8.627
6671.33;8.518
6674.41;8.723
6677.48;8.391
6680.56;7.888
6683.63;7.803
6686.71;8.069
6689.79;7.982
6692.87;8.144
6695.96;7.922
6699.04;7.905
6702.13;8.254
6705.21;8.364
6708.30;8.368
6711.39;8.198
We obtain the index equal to 9.23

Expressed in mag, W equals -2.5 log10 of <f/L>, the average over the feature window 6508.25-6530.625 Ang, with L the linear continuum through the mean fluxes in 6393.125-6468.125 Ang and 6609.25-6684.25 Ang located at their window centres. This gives -0.12 mag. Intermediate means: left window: 8.7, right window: 8.75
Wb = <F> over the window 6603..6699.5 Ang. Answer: 8.66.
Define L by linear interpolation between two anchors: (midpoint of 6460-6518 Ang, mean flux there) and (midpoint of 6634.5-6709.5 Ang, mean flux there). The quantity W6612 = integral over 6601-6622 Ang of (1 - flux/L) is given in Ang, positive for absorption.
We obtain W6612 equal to -1.7 Ang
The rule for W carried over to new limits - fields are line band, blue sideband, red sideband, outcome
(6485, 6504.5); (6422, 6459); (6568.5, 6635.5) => 0.016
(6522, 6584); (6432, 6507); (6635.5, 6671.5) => -0.102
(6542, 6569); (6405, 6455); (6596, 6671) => -0.079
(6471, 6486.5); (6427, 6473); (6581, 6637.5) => -0.045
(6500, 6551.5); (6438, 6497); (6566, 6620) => -0.070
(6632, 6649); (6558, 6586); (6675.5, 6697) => -0.038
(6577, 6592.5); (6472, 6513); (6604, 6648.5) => -0.045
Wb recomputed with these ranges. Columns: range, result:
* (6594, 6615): 9.32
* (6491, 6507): 8.79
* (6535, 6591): 9.6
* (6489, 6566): 9.54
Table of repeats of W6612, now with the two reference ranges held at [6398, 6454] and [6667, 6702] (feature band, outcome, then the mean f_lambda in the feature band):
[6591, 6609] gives -2.0 Ang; 9.29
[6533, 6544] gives -2.2 Ang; 10.2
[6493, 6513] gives -1.2 Ang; 9.07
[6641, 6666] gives -0.8 Ang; 8.52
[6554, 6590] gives -4.4 Ang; 9.44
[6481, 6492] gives -0.8 Ang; 9.23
